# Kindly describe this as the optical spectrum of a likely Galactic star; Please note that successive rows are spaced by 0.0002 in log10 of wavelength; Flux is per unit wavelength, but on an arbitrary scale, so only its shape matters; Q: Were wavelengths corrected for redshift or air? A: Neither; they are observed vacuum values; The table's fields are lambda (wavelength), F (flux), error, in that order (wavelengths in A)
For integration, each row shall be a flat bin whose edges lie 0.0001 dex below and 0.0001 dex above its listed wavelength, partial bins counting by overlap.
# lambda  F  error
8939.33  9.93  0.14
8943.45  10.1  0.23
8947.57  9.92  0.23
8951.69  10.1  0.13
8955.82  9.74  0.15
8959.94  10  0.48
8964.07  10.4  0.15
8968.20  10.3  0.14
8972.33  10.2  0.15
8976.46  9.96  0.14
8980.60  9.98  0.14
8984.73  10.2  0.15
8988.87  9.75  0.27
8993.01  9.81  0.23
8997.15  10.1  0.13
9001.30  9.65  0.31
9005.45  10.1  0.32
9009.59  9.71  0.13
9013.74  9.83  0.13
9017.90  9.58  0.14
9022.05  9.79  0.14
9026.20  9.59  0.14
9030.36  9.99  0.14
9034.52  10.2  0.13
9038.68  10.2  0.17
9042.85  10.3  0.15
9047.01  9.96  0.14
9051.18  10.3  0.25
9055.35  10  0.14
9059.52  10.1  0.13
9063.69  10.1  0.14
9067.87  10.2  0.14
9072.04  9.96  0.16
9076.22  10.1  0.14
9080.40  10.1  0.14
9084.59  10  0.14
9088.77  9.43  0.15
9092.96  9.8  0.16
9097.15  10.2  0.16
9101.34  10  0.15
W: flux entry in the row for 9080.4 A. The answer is 10.1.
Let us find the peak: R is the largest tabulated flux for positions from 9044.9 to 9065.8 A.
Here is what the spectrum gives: 10.3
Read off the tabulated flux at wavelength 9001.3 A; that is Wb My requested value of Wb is 9.65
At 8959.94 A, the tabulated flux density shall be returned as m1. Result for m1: 10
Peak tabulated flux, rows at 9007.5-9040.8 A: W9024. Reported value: 10.2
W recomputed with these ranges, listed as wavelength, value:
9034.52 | 10.2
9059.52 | 10.1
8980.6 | 9.98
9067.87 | 10.2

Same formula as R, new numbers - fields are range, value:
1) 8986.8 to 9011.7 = 10.1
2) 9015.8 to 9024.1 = 9.79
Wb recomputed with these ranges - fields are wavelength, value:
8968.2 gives 10.3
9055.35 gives 10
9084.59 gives 10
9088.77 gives 9.43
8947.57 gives 9.92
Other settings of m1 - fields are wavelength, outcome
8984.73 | 10.2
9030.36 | 9.99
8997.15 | 10.1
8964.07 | 10.4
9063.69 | 10.1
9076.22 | 10.1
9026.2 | 9.59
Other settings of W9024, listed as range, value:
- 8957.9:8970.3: 10.4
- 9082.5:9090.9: 10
